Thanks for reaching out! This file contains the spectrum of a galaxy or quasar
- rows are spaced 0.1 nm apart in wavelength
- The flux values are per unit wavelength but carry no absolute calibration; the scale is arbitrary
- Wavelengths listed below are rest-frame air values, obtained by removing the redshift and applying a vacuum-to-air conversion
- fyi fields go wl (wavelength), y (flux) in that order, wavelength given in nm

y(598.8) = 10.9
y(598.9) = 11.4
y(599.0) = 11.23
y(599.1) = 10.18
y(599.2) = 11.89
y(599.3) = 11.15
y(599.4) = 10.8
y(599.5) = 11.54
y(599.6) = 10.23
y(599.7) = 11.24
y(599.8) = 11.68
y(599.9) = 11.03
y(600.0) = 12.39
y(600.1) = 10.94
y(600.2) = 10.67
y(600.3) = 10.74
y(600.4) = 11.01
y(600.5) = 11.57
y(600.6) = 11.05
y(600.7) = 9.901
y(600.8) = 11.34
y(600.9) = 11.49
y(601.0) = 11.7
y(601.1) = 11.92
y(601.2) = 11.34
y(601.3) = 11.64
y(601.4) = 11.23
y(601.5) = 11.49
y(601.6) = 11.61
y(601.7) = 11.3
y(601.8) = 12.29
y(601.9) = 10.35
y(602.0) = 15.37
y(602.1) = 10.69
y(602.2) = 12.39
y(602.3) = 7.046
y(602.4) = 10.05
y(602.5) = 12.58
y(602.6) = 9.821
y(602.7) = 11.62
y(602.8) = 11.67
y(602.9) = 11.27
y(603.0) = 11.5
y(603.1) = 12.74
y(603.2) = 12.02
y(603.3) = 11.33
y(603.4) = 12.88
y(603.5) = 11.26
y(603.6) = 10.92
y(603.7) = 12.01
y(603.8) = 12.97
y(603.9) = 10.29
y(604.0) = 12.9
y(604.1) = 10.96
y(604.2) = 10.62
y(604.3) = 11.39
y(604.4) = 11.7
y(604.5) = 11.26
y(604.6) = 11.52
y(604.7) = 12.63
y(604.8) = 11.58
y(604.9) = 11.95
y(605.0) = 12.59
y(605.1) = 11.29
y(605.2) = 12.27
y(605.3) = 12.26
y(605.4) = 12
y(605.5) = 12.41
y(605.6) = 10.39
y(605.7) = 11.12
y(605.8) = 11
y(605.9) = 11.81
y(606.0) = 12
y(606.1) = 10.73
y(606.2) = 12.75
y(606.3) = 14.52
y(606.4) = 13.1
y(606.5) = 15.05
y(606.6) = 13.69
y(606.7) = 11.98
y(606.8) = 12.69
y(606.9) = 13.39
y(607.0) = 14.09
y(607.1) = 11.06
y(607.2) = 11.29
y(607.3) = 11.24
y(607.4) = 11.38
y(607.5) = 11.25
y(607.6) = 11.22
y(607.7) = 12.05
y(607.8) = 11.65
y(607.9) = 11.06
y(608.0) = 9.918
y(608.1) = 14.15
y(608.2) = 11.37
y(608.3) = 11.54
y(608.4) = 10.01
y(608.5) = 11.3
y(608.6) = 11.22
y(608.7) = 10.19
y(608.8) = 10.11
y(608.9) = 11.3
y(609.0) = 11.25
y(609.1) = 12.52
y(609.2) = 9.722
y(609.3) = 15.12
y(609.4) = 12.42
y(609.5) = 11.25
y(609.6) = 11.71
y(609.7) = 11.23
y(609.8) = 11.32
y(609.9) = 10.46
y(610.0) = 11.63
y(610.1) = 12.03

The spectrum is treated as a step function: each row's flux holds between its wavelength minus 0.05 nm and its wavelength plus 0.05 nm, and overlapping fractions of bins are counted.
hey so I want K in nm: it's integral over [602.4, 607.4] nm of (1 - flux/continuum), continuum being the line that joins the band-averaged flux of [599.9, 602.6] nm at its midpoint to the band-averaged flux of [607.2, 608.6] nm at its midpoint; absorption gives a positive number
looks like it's -0.264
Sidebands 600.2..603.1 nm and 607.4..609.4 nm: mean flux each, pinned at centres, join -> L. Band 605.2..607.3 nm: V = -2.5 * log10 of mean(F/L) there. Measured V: -0.09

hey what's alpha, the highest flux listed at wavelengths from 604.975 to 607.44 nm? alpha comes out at 15.05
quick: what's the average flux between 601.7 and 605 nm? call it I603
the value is 11.6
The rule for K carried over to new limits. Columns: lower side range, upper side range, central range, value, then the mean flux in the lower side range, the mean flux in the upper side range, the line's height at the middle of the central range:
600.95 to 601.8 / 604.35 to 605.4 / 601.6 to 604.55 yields 0.06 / 11.6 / 11.9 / 11.7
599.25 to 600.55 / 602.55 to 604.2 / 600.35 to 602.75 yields 0.02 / 11.2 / 11.6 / 11.4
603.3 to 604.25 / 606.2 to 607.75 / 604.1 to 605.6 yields 0.02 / 11.6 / 12.5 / 11.9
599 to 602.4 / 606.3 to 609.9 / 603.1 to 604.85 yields -0.03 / 11.2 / 11.8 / 11.5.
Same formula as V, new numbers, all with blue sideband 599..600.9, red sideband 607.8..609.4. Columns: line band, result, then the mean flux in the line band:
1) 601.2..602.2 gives -0.06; 11.8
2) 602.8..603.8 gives -0.06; 11.8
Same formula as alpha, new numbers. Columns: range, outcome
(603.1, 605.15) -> 12.97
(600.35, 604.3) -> 15.37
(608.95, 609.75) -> 15.12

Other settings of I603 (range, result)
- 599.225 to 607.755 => 11.7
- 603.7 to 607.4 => 12.1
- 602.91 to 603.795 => 11.9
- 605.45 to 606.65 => 12.4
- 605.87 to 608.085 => 12.2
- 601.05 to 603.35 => 11.4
